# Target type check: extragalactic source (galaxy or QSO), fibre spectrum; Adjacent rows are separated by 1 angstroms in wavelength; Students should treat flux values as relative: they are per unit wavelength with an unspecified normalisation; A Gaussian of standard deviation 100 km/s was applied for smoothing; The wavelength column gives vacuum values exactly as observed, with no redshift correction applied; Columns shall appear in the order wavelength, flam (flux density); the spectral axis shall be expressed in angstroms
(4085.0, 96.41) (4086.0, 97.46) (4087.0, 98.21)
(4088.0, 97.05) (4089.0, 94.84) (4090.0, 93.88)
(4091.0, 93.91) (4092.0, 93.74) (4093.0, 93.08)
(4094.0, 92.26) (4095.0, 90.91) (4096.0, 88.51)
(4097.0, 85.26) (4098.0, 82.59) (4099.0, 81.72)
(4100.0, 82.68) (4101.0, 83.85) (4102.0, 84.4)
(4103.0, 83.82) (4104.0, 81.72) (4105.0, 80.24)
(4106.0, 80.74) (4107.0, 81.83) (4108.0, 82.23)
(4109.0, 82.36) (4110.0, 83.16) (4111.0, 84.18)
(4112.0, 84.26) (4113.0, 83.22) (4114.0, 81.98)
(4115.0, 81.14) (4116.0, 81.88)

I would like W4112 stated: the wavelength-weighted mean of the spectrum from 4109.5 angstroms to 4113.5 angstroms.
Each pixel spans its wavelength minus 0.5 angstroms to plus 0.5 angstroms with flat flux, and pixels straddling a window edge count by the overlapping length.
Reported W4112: 83.7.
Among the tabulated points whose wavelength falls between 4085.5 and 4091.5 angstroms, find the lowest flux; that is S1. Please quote 93.88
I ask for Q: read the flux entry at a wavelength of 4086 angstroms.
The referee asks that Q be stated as 97.46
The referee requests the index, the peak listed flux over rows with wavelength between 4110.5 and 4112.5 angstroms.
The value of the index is 84.26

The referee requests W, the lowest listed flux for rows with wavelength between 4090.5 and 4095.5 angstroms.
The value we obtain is 90.91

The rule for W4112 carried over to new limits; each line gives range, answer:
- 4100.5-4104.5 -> 83.4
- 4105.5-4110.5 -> 82.1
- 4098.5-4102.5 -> 83.2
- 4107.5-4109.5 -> 82.3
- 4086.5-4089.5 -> 96.7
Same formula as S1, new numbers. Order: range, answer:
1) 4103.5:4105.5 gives 80.24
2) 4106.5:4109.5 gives 81.83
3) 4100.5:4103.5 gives 83.82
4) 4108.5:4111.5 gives 82.36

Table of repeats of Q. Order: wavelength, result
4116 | 81.88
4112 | 84.26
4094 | 92.26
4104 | 81.72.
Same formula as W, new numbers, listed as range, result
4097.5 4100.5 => 81.72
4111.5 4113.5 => 83.22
